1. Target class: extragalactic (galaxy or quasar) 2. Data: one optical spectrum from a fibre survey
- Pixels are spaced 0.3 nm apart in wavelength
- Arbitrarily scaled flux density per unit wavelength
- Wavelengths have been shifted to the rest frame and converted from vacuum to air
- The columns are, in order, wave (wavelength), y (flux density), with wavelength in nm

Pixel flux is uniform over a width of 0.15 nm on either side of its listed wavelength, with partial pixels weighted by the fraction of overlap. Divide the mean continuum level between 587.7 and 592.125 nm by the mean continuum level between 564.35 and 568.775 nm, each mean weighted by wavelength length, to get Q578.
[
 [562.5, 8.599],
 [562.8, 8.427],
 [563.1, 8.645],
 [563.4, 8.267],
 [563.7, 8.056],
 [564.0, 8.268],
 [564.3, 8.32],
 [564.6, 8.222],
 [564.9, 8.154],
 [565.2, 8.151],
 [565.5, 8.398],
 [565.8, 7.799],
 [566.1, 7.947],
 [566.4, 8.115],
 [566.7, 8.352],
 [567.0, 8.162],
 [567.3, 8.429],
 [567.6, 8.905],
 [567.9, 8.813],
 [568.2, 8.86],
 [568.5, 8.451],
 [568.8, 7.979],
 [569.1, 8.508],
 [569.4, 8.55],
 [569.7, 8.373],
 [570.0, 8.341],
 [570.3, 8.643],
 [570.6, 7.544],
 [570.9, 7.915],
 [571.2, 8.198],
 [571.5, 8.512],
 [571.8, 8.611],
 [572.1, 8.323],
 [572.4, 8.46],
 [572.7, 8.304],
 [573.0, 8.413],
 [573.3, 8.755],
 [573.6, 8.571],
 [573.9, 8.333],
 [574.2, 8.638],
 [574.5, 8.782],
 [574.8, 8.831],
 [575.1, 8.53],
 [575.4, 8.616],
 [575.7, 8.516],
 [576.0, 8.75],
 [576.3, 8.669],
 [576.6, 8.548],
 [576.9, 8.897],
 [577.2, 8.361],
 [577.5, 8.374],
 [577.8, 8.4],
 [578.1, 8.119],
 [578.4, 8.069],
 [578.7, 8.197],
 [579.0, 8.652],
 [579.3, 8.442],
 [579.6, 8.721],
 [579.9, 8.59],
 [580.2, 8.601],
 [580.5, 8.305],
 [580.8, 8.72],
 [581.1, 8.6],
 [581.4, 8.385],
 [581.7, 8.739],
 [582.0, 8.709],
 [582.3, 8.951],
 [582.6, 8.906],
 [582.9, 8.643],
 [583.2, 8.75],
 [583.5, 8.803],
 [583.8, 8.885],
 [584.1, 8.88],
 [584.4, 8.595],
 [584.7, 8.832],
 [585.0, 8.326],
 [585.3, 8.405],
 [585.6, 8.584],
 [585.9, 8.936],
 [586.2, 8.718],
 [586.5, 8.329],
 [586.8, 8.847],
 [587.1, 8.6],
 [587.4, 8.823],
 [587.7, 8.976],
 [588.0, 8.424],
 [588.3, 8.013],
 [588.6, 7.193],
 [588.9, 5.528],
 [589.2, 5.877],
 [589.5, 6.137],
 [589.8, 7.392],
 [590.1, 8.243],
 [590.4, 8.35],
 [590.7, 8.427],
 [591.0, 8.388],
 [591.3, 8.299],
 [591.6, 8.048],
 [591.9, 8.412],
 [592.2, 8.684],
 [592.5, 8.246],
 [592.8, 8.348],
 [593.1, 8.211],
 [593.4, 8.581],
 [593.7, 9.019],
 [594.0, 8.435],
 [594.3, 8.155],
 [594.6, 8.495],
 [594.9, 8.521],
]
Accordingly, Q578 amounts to 0.9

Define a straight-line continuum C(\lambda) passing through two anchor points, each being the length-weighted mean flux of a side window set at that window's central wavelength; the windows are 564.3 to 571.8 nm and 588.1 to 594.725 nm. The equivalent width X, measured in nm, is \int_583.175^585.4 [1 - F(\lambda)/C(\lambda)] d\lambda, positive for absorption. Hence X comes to -0.18 nm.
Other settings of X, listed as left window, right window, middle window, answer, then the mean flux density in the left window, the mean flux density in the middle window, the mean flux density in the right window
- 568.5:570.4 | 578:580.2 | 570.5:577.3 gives -0.07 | 8.4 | 8.49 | 8.42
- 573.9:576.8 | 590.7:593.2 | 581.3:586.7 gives -0.13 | 8.64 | 8.69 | 8.34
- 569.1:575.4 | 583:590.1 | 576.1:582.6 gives -0.18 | 8.44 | 8.54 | 8.17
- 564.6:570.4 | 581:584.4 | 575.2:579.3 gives 0.06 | 8.36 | 8.47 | 8.75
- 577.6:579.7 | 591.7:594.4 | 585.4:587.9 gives -0.09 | 8.36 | 8.71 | 8.45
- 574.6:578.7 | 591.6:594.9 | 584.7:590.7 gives 0.32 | 8.51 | 8.02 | 8.44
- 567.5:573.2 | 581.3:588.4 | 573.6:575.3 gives -0.03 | 8.4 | 8.62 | 8.68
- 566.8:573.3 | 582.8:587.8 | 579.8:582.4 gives 0.00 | 8.4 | 8.62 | 8.7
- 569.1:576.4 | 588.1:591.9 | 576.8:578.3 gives -0.04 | 8.47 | 8.4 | 7.54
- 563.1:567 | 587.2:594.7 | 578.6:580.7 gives -0.11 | 8.19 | 8.51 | 8.03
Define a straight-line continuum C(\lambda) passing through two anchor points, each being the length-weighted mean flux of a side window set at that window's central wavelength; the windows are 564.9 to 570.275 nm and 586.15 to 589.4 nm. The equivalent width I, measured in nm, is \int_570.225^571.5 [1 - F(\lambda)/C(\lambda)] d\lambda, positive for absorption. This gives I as 0.03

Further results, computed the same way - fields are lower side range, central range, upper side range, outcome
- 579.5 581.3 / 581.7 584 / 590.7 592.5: -0.07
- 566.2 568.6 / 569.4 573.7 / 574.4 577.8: 0.10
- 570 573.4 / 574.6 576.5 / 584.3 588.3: -0.06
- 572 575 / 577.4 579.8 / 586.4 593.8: 0.00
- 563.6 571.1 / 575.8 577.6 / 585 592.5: -0.09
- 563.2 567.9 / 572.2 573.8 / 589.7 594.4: -0.04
